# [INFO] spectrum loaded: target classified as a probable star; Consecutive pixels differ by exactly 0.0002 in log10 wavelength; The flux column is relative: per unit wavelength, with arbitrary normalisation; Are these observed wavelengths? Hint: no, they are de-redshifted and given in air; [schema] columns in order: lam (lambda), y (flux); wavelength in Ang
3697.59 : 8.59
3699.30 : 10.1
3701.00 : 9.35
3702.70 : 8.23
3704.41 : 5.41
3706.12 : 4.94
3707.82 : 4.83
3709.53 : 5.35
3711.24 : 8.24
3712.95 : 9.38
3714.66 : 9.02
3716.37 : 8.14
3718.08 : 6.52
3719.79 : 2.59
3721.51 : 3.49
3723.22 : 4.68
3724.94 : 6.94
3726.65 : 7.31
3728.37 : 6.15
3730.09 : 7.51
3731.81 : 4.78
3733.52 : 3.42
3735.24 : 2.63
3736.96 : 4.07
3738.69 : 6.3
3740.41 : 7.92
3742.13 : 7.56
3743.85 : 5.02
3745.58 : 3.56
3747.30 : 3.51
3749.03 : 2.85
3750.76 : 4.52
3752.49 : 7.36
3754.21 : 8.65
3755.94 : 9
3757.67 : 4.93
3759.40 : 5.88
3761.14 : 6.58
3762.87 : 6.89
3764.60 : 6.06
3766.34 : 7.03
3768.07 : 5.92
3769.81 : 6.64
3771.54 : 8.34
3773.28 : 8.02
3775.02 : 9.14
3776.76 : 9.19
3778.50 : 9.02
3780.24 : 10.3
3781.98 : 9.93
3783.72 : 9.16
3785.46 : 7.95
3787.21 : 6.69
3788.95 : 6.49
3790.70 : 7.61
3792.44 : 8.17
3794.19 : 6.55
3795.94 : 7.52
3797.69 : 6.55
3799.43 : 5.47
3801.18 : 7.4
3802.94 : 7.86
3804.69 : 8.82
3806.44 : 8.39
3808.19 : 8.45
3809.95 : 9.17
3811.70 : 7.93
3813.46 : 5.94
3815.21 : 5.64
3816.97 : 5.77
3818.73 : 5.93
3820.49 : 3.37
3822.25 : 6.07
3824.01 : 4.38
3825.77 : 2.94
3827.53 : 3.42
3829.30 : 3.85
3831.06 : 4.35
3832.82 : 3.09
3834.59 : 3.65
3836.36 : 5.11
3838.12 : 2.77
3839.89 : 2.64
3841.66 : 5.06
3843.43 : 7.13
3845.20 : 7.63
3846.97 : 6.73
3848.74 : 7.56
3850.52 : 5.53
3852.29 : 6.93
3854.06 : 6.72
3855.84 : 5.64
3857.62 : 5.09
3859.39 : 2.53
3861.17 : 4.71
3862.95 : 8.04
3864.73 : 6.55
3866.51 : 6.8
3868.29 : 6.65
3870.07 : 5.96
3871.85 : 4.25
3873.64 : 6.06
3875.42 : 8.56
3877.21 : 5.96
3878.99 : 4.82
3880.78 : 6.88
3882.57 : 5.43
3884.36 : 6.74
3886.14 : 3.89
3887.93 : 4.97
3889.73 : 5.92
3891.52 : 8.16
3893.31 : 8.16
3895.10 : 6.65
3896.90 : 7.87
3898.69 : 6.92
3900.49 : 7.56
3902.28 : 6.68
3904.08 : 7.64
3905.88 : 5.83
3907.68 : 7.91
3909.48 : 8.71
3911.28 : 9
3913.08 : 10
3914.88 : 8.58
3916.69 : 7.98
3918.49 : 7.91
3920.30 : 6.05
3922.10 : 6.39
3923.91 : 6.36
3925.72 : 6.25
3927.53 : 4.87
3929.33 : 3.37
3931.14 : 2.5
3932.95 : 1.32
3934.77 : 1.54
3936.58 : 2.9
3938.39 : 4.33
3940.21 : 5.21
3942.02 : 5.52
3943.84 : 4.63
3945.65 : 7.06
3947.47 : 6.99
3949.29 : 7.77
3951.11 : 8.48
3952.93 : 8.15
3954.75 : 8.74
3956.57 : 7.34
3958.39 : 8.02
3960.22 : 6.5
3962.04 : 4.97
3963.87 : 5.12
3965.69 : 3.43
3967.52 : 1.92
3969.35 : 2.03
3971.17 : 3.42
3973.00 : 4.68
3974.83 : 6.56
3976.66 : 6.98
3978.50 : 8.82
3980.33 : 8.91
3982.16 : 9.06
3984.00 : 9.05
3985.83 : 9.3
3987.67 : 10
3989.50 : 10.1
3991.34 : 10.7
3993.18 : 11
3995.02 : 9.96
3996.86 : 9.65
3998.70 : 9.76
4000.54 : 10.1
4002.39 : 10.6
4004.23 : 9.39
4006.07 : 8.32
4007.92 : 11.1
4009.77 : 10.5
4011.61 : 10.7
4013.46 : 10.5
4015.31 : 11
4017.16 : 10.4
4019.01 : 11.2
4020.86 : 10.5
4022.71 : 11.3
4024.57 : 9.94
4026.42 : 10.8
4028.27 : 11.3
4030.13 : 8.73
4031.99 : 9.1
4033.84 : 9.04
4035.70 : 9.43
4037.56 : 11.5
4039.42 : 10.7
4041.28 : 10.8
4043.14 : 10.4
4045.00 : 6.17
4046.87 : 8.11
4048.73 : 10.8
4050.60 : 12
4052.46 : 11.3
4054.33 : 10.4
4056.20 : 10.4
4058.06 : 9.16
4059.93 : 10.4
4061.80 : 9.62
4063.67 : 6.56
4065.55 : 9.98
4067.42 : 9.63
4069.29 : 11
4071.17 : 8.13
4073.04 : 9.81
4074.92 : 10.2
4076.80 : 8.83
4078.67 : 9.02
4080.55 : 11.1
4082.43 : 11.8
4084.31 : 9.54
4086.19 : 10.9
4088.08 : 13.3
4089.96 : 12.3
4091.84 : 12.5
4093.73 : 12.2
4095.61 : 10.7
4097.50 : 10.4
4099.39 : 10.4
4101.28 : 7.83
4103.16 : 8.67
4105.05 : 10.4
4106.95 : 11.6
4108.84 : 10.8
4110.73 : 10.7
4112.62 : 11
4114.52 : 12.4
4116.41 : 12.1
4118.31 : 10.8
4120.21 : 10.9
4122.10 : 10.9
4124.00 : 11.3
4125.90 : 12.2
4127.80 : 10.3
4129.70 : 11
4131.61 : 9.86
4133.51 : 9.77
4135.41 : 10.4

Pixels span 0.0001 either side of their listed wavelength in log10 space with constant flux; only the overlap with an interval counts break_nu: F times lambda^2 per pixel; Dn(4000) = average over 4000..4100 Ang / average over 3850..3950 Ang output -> 1.81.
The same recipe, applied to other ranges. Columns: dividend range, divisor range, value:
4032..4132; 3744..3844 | 1.89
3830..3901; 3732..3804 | 0.91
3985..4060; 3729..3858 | 1.82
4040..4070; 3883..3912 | 1.51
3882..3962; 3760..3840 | 1.04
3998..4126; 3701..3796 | 1.83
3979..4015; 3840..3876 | 1.75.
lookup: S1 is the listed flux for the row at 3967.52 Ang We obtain 1.92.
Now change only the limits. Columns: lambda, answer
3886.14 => 3.89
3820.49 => 3.37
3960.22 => 6.5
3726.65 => 7.31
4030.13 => 8.73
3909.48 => 8.71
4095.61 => 10.7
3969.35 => 2.03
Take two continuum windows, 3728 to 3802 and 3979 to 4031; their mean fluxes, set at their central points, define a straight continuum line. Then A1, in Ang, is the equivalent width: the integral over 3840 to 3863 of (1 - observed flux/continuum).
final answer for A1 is 5.9 Ang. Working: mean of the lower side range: 6.71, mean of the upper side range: 10.1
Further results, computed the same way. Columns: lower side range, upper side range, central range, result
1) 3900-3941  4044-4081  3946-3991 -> 1.6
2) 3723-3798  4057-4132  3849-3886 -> 9.1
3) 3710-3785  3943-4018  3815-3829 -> 4.9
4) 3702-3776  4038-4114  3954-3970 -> 6.3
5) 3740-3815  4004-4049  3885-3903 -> 3.9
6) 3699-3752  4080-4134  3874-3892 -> 4.3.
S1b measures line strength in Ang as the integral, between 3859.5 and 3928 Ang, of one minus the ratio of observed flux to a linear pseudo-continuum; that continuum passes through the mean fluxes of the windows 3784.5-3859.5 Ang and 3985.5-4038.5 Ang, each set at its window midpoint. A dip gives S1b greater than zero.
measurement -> 7.7 Ang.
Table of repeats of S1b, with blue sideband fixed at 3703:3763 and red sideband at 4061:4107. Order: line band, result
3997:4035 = -3.27 Ang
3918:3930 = 3.47 Ang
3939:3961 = 4.05 Ang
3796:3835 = 5.55 Ang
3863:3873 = 1.78 Ang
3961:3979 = 8.40 Ang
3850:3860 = 2.59 Ang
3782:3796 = -2.30 Ang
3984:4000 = -1.60 Ang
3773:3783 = -4.48 Ang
